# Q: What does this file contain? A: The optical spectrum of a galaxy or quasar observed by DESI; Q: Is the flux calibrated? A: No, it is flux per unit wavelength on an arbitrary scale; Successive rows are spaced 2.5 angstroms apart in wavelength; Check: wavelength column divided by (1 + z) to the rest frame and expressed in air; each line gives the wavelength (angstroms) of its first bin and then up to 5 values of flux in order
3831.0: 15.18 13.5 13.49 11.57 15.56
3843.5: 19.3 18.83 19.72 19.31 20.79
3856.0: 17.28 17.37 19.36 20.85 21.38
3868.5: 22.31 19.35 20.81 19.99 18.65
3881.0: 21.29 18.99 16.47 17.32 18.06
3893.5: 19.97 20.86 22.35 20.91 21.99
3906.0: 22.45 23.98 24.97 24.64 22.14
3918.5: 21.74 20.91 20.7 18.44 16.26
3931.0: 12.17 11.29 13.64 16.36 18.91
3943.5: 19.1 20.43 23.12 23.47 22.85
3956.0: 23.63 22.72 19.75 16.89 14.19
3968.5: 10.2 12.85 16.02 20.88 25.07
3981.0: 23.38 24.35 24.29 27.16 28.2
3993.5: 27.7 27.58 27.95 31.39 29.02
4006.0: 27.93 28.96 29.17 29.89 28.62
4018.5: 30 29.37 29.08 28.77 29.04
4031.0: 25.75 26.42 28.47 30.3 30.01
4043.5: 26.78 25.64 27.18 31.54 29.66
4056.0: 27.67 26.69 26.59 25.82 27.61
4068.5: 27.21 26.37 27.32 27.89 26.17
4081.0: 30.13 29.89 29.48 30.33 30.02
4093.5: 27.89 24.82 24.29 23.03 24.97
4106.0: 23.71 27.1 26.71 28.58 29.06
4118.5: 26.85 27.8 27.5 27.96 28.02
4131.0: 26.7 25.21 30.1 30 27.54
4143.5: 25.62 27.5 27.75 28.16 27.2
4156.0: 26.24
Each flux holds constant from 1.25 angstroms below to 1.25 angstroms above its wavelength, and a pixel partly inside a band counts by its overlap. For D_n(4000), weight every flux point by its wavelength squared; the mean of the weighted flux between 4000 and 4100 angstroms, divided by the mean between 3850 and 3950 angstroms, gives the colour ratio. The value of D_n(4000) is 1.55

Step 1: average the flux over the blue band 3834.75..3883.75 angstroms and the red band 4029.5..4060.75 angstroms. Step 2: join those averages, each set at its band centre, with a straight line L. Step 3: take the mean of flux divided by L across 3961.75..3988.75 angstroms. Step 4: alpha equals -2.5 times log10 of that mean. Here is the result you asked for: 0.264 mag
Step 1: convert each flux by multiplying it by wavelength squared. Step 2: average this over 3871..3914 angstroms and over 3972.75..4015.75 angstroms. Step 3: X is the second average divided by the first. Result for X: 1.4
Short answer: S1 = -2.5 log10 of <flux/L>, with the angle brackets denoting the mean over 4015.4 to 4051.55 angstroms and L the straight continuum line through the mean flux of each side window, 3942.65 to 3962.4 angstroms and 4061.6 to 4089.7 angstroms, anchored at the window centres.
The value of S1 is -0.10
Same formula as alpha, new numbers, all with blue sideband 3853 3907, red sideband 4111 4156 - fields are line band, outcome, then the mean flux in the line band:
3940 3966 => 0.069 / 20.8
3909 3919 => -0.126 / 23.5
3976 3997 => -0.109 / 25.6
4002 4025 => -0.211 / 29.1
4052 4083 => -0.076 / 27.5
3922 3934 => 0.303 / 16.2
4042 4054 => -0.124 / 28.1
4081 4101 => -0.062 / 27.9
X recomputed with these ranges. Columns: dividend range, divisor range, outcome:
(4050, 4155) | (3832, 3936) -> 1.60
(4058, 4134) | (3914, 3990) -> 1.50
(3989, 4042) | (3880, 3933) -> 1.50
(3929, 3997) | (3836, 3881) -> 1.13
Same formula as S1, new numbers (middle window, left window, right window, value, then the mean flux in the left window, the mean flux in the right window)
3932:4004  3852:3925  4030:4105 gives 0.118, 20.6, 27.5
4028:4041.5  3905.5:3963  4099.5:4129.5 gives -0.184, 20.1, 26.7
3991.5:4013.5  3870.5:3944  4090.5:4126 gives -0.250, 19.5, 26.6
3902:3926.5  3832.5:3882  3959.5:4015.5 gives -0.073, 18.5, 23.8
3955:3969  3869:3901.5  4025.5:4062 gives 0.284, 19.6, 28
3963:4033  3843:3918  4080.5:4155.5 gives -0.056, 20.4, 27.4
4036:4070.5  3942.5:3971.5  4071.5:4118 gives -0.126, 19.3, 27.3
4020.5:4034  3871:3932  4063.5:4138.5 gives -0.138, 20.3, 27.4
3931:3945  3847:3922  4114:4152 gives 0.378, 20.5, 27.7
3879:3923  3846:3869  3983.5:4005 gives 0.060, 19.7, 27.7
